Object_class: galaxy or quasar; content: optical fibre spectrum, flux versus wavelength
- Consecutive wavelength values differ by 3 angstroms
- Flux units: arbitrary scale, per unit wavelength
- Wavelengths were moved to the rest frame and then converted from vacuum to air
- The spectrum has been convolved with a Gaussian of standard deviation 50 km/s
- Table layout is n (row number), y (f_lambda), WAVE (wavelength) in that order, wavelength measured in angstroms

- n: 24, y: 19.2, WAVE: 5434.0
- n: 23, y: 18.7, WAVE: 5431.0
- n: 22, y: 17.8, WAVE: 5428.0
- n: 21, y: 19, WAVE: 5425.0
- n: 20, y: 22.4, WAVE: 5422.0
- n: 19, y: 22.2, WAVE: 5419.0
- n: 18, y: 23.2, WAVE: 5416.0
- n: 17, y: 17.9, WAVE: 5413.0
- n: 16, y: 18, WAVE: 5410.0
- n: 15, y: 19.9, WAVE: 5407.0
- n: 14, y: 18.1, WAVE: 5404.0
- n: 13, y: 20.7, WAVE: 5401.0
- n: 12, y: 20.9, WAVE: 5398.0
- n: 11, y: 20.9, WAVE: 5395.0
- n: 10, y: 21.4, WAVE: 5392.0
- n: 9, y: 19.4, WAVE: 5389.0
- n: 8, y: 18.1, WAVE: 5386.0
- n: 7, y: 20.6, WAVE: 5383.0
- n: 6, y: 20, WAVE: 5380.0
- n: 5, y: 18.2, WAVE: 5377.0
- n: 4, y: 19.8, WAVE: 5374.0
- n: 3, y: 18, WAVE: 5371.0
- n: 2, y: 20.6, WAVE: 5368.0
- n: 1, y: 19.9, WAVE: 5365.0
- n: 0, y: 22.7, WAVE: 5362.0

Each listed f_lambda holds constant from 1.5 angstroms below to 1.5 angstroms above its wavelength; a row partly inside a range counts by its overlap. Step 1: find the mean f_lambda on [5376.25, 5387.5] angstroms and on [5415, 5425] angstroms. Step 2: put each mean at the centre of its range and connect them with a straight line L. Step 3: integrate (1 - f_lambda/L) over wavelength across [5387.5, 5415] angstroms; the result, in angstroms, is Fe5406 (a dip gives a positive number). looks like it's 1.2 angstroms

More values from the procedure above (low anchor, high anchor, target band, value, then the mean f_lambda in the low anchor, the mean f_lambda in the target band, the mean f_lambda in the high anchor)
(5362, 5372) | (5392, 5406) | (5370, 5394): 0.8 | 20.1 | 19.5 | 20.3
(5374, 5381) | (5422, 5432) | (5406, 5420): -0.8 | 19.2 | 20.2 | 19.1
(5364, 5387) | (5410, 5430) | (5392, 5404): -0.5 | 19.4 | 20.6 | 20.2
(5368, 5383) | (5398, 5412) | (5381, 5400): -0.9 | 19.3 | 20.2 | 19.3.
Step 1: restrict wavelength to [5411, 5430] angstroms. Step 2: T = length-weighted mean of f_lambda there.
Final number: 20.3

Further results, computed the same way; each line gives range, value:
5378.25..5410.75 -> 19.8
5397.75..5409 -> 19.7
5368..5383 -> 19.3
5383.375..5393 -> 19.7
